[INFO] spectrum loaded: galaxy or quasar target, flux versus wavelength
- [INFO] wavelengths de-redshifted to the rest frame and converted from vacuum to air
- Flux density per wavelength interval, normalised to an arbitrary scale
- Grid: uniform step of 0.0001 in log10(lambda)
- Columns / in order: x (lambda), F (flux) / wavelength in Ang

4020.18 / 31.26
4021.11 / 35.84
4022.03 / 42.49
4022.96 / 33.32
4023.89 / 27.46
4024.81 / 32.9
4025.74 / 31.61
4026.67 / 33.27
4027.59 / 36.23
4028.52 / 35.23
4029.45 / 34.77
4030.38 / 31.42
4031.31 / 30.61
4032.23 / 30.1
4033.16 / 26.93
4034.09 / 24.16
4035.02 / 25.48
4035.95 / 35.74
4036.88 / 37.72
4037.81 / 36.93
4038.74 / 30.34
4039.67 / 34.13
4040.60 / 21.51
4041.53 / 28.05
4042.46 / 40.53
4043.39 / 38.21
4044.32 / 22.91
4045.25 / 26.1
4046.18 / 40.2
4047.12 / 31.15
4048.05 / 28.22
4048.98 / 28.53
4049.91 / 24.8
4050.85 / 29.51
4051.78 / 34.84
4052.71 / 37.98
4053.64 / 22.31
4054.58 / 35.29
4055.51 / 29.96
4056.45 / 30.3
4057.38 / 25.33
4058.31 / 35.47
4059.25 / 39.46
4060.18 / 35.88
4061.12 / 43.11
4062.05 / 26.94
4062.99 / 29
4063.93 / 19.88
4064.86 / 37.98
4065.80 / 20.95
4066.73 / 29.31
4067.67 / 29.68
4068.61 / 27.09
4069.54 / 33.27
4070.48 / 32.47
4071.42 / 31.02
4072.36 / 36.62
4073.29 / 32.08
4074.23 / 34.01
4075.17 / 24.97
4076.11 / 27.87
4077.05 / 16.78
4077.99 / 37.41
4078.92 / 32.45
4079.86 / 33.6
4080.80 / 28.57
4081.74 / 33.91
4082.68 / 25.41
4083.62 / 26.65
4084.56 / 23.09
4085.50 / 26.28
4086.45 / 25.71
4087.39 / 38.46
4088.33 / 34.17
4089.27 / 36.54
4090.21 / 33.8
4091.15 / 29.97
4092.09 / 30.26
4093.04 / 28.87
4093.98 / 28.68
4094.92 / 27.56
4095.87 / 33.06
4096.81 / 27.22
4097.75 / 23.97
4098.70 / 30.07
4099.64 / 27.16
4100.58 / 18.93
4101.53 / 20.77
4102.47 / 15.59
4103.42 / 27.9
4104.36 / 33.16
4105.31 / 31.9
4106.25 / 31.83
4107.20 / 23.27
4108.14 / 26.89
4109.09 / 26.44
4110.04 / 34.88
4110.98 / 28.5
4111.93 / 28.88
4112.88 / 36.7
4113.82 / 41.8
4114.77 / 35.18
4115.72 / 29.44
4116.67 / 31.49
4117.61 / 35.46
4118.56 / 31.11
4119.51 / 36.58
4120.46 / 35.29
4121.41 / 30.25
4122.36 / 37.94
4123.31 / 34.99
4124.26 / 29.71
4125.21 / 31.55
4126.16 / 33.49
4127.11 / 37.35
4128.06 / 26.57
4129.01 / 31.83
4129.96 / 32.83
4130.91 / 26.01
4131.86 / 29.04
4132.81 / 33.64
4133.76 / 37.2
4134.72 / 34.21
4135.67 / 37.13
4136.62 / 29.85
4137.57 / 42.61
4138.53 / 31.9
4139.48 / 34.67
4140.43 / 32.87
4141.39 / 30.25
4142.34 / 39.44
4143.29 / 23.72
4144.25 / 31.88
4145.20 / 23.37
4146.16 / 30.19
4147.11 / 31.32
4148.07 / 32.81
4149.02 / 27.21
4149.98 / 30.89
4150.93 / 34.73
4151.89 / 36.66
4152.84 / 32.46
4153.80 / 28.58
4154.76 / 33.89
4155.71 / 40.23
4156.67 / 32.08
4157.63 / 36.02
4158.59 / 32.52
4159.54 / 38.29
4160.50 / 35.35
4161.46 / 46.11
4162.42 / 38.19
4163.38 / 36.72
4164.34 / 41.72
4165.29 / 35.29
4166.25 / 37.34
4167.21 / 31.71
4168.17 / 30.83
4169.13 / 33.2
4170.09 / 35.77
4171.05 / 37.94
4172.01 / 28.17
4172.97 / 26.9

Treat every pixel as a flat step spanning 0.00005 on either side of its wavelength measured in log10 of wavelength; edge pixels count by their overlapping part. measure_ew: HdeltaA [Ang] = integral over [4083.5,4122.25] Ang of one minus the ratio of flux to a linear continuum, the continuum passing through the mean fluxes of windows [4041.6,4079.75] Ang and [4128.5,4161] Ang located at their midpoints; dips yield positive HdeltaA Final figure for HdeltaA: 2.4 Ang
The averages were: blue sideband 31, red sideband 32.8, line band 30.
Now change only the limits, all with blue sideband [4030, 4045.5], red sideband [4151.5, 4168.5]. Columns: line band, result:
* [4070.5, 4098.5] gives 2.27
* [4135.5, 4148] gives 1.04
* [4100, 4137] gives 3.20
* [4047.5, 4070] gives 0.68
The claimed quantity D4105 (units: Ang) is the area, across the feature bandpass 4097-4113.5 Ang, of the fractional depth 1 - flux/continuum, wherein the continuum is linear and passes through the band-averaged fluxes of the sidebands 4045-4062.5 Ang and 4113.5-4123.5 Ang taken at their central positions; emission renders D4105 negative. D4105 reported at 3.06 Ang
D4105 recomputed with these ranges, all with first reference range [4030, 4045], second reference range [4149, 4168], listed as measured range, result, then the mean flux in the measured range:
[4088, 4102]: 1.8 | 28.7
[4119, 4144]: 0.9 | 33.1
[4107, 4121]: 0.6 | 32.3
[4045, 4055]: 0.1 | 30.9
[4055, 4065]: -0.1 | 32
